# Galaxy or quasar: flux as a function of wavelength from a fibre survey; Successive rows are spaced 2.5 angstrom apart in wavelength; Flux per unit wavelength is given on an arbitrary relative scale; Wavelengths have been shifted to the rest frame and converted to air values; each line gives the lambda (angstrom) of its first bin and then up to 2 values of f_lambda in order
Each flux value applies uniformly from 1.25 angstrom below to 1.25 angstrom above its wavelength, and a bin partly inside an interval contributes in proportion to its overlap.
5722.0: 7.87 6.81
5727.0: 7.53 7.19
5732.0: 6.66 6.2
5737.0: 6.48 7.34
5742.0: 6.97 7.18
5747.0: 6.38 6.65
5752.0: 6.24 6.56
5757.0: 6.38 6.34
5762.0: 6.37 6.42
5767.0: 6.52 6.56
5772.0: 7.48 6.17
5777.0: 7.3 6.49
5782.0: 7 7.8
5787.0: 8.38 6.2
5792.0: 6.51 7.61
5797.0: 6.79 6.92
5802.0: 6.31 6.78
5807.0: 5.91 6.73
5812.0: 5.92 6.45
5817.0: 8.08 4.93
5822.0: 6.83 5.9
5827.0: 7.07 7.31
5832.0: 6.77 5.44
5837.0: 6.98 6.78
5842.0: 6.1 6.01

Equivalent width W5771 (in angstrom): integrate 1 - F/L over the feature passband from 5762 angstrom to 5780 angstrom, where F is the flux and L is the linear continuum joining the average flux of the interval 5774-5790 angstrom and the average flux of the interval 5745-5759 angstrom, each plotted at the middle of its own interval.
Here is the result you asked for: 0.52 angstrom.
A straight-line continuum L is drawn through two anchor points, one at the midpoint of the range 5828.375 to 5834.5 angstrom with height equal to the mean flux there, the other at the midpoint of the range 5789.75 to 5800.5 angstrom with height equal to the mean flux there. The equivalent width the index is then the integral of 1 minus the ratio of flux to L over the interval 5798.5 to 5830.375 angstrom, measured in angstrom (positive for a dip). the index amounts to 1.2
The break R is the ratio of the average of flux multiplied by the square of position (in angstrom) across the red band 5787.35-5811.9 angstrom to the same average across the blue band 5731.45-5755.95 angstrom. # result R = 1.02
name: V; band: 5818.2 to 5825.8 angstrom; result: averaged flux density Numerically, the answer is 5.91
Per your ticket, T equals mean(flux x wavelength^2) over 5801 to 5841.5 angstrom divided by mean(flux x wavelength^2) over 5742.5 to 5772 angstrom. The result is 1.01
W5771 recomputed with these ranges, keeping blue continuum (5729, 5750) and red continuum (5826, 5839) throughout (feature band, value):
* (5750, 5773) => 0.8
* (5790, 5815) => 0.5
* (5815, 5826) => 0.4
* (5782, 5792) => -0.8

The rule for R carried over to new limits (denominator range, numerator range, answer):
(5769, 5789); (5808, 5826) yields 0.91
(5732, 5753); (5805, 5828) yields 0.99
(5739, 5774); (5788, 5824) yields 1.01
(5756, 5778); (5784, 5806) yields 1.07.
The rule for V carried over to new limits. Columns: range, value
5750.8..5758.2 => 6.39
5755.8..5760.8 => 6.36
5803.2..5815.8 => 6.36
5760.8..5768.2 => 6.44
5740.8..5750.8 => 6.79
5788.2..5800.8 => 6.81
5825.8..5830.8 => 7.19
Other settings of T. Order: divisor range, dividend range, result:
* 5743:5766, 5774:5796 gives 1.10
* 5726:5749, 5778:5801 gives 1.05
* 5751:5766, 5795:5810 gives 1.05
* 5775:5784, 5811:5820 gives 0.94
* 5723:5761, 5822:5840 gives 1.01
